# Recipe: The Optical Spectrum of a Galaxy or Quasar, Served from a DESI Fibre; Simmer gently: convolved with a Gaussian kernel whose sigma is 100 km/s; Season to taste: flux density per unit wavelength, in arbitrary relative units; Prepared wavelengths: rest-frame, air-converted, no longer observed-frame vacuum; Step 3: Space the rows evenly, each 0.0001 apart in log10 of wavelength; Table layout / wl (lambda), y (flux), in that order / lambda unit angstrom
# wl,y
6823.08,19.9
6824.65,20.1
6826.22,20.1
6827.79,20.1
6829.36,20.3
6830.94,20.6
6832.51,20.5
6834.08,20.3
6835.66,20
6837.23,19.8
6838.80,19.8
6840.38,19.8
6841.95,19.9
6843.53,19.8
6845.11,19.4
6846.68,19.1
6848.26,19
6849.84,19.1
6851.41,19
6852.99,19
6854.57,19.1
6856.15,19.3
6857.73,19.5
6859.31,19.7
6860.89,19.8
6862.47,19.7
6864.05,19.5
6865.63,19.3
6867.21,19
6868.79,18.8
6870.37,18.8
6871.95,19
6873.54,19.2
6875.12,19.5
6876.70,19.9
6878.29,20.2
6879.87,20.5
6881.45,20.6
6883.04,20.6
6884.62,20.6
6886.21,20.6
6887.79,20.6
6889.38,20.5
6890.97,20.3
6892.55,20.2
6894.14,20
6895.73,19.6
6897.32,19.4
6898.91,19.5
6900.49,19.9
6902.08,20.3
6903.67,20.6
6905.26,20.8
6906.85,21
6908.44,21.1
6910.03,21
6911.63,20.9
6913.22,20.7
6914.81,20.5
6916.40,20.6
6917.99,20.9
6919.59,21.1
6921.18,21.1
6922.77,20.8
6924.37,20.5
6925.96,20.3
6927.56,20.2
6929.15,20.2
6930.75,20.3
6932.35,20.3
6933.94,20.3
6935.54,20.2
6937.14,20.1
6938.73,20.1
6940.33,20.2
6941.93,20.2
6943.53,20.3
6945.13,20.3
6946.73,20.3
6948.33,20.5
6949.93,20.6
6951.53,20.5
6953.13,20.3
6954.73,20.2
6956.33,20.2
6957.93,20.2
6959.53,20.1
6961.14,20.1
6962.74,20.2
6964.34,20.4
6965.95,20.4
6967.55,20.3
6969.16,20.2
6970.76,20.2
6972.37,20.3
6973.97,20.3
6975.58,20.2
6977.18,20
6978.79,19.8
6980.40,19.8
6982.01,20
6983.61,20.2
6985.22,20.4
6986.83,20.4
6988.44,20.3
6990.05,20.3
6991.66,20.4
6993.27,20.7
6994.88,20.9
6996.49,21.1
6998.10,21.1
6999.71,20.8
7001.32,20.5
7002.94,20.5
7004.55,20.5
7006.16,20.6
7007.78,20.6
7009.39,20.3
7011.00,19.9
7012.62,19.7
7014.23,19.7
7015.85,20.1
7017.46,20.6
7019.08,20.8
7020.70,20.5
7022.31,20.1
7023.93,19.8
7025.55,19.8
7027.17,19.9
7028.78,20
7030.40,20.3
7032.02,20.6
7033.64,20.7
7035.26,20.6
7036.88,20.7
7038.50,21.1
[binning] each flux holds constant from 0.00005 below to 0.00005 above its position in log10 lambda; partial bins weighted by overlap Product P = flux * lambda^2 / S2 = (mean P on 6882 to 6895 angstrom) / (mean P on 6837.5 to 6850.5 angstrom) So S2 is 1.1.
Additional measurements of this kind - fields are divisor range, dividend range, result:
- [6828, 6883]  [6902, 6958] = 1.07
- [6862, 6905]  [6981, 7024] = 1.06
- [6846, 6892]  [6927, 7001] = 1.06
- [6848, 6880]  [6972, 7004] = 1.09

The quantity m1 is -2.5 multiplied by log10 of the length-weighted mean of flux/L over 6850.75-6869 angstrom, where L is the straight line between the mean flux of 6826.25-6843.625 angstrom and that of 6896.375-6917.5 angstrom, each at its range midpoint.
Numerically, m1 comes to 0.05 mag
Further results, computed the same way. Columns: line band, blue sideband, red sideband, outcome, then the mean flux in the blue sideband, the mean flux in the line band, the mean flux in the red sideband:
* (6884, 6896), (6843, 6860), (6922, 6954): -0.03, 19.3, 20.3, 20.3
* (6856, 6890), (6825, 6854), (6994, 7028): 0.00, 19.8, 19.8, 20.4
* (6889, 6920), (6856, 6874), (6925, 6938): -0.03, 19.3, 20.4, 20.2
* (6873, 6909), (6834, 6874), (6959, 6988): -0.03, 19.4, 20.2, 20.2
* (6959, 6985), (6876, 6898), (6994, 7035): 0.01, 20.3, 20.2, 20.4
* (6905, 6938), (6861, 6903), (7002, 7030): -0.03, 19.9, 20.6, 20.2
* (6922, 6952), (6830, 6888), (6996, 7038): -0.02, 19.7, 20.3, 20.4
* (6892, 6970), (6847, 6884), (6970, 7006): -0.02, 19.5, 20.4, 20.4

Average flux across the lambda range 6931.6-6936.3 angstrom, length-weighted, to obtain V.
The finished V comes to 20.3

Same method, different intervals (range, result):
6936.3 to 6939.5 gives 20.1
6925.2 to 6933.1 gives 20.2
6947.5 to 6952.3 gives 20.5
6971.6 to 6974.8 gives 20.3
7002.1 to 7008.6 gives 20.5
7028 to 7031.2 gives 20.1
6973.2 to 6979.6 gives 20.1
